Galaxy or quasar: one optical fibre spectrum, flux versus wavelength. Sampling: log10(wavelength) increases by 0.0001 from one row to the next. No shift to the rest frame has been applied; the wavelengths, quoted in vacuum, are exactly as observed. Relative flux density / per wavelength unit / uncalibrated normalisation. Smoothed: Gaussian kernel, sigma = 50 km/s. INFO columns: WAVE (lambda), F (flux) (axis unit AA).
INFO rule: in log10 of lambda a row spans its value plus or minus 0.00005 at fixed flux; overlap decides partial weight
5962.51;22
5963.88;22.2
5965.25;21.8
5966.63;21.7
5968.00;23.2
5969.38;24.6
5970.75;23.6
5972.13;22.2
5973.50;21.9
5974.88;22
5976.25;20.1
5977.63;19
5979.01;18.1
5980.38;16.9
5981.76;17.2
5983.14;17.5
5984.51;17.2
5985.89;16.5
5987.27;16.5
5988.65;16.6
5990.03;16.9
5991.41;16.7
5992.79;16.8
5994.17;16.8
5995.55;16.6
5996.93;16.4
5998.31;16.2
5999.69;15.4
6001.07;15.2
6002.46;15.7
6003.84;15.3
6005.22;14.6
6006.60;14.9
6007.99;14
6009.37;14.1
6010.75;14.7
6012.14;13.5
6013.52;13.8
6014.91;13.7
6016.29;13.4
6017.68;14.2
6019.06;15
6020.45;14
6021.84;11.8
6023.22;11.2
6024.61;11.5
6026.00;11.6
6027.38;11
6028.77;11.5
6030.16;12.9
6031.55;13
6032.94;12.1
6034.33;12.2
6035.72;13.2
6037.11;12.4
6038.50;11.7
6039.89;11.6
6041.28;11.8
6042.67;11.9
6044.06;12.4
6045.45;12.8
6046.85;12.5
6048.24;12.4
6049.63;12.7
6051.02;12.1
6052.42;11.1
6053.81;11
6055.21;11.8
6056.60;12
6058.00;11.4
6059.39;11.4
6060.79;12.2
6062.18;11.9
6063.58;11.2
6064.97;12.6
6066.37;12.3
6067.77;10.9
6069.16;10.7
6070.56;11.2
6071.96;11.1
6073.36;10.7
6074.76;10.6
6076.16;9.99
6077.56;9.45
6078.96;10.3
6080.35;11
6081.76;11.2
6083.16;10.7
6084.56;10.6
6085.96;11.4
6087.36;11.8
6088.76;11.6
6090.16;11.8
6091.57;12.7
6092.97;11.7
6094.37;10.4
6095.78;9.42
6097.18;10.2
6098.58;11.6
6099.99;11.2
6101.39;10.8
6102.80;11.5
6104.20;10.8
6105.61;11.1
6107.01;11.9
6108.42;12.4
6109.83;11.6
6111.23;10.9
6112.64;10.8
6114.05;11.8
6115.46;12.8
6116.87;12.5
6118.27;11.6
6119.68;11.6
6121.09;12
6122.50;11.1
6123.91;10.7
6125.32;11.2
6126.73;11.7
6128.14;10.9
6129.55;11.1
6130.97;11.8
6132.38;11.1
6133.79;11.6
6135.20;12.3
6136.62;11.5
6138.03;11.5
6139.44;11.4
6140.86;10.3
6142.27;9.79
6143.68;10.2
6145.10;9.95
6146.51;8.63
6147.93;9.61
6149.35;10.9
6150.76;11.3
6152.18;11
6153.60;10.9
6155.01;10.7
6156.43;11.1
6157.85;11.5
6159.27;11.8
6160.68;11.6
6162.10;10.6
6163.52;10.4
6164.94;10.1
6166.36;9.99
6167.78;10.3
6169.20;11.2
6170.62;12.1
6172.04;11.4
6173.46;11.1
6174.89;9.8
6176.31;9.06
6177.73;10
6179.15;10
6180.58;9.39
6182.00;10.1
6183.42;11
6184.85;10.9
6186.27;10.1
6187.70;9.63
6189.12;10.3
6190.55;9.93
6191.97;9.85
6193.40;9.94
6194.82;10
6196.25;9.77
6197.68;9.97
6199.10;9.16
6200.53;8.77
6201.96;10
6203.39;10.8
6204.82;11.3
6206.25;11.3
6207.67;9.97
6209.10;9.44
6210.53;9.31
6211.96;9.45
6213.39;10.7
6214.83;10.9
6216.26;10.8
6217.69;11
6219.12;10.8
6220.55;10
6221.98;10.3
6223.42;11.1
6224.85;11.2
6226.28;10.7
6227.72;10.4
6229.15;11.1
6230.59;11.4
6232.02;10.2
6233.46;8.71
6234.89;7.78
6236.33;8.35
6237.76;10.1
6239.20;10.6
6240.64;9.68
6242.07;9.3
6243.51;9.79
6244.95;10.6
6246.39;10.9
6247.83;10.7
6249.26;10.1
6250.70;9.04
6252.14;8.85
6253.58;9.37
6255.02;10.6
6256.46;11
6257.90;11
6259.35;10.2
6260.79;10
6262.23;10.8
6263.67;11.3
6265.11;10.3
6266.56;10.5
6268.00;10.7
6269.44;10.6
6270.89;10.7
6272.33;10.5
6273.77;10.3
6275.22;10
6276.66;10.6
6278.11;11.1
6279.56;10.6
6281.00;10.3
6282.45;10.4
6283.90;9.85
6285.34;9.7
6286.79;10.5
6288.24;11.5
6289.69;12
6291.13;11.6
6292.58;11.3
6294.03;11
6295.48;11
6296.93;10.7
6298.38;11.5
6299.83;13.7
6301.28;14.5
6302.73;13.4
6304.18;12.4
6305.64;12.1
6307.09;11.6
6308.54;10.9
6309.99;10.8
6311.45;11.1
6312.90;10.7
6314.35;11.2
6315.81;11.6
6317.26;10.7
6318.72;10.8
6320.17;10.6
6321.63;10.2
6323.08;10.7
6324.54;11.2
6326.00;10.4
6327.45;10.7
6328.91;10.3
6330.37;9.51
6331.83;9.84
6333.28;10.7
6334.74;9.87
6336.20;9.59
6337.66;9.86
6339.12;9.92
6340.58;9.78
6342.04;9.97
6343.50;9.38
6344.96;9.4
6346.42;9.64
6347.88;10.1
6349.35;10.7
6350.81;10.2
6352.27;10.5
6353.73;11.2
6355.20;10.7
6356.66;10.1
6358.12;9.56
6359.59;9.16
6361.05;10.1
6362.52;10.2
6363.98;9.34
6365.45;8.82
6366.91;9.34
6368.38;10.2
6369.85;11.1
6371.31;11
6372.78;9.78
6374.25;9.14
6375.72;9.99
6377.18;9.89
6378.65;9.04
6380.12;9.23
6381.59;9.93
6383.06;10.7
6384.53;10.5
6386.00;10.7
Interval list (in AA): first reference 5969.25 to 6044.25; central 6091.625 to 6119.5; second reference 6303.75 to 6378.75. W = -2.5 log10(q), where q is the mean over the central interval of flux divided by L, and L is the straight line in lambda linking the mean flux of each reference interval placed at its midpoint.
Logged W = 0.21 mag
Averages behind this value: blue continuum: 15.2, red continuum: 10.3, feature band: 11.4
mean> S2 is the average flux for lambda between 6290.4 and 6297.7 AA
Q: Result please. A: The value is 11.1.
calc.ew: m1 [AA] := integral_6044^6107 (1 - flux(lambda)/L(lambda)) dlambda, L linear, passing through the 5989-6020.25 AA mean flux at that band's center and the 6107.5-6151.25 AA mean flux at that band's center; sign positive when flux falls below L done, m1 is 7.6 AA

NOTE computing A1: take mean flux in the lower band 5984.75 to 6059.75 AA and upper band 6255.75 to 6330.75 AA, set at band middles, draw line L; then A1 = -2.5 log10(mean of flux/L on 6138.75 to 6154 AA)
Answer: 0.196 mag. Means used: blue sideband 13.6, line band 10.3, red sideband 11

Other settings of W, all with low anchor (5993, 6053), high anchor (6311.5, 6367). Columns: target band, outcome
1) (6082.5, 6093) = 0.11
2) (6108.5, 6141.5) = 0.08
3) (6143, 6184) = 0.14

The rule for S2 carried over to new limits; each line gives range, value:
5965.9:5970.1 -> 23.1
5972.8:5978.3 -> 20.8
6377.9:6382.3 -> 9.39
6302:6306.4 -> 12.6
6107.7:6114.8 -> 11.5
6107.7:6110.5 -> 12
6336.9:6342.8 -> 9.88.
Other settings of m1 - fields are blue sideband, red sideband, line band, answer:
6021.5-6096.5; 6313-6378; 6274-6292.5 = -0.40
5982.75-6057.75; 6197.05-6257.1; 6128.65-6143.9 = 0.72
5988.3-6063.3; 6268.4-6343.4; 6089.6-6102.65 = 1.68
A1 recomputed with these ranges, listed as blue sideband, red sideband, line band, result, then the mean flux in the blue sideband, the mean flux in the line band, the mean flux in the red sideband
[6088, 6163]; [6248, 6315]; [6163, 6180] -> 0.07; 11.2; 10.4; 10.9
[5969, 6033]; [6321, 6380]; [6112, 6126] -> 0.19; 15.8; 11.6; 10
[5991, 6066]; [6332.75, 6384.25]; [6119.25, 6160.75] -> 0.10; 13.2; 11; 9.95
